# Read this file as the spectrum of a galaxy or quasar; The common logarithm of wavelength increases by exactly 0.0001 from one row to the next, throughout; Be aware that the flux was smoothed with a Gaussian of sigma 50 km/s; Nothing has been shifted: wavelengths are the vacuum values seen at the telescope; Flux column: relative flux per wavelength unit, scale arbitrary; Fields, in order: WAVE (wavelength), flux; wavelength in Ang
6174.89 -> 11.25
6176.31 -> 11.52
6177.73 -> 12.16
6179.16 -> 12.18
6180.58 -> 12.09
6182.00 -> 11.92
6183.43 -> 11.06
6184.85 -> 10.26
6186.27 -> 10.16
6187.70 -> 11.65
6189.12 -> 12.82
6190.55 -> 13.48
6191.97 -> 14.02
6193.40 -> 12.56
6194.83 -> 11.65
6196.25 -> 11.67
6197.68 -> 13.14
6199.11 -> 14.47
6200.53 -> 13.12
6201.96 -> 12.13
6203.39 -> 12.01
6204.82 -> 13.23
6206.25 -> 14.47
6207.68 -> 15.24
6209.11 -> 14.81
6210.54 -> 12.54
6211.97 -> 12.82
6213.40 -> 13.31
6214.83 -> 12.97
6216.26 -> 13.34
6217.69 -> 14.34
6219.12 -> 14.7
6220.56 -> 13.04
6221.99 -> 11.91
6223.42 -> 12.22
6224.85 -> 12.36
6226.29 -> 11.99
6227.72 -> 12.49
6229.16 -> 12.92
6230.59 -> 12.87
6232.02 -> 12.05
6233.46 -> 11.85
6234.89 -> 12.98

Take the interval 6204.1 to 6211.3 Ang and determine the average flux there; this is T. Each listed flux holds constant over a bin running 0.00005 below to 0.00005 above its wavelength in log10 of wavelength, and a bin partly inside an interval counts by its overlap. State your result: 14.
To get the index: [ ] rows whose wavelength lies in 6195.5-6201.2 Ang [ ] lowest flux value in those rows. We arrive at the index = 11.67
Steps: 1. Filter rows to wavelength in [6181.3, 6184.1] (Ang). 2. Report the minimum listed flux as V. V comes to 11.06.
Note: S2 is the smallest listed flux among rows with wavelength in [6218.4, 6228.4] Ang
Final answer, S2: 11.91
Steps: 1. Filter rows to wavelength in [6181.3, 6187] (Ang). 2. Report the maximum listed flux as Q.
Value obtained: 11.92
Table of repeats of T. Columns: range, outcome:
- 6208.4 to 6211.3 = 13.7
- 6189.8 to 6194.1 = 13.3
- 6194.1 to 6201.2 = 12.8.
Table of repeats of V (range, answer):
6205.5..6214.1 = 12.54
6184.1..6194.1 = 10.16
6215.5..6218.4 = 13.34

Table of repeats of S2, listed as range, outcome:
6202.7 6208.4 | 12.01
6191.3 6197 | 11.65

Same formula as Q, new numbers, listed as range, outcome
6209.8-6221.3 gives 14.7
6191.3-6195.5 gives 14.02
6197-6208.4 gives 15.24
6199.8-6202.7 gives 13.12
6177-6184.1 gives 12.18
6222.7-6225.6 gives 12.36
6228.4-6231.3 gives 12.92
